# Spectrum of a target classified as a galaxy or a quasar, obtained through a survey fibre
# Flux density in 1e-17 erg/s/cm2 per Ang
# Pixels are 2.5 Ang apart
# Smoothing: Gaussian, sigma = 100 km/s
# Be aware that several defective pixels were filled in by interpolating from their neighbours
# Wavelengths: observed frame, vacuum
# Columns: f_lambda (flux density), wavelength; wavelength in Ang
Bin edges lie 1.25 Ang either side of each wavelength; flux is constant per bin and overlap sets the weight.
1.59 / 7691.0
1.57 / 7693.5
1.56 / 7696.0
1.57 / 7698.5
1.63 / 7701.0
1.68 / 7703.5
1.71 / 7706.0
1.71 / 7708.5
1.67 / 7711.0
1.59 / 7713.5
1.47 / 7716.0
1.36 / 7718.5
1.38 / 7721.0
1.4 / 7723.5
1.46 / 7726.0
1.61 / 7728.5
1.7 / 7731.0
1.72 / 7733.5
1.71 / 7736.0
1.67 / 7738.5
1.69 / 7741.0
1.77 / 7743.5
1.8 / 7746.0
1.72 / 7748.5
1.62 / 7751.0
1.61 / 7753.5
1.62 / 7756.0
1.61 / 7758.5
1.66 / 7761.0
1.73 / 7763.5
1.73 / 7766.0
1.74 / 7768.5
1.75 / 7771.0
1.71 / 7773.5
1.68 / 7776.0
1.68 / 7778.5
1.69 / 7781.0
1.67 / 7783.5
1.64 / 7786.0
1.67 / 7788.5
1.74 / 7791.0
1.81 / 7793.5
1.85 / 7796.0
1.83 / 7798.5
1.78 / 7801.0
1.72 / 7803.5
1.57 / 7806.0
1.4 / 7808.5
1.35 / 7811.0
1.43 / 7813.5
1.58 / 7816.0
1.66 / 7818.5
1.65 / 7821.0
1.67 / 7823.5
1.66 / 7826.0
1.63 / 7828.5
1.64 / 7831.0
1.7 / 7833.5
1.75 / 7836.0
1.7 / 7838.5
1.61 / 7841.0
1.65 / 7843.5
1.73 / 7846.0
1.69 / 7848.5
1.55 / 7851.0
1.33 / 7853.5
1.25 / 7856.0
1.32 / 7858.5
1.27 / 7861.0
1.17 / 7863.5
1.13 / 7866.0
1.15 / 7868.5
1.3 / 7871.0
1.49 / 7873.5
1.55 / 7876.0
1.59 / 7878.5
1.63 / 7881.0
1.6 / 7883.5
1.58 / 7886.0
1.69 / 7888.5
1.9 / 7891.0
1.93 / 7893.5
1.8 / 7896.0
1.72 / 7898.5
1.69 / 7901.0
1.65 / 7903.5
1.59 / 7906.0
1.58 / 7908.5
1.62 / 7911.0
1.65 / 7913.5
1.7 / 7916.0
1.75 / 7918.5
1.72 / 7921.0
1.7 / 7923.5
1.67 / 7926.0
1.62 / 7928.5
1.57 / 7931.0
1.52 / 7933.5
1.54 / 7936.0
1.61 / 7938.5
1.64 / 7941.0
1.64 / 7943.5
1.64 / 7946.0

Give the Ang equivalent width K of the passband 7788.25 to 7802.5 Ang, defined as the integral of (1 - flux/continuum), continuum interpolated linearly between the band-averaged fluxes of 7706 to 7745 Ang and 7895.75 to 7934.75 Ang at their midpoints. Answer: -1.5 Ang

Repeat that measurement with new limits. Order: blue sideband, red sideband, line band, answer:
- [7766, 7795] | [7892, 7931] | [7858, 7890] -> 5.1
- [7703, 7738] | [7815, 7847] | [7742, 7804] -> -3.5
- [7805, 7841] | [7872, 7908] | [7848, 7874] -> 5.1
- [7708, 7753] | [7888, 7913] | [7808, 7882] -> 7.6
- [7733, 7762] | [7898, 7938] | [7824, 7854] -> 0.3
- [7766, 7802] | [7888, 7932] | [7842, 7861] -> 2.5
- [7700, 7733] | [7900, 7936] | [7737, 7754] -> -1.3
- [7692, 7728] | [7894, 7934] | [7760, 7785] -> -1.8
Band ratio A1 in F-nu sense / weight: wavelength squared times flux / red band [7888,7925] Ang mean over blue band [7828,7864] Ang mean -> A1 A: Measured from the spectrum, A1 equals 1.13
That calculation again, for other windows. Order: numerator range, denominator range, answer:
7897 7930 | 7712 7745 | 1.10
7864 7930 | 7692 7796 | 1.02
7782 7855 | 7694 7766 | 1.03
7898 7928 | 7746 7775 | 1.03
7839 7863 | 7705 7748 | 0.95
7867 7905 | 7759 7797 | 0.97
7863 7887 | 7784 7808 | 0.84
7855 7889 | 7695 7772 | 0.89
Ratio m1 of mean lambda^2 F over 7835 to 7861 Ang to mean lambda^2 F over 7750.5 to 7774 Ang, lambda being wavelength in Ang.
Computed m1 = 0.94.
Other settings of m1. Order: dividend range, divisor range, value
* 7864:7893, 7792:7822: 0.94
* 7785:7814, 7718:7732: 1.13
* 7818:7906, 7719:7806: 0.96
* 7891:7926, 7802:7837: 1.09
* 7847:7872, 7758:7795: 0.79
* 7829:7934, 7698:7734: 1.05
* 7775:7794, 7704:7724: 1.12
